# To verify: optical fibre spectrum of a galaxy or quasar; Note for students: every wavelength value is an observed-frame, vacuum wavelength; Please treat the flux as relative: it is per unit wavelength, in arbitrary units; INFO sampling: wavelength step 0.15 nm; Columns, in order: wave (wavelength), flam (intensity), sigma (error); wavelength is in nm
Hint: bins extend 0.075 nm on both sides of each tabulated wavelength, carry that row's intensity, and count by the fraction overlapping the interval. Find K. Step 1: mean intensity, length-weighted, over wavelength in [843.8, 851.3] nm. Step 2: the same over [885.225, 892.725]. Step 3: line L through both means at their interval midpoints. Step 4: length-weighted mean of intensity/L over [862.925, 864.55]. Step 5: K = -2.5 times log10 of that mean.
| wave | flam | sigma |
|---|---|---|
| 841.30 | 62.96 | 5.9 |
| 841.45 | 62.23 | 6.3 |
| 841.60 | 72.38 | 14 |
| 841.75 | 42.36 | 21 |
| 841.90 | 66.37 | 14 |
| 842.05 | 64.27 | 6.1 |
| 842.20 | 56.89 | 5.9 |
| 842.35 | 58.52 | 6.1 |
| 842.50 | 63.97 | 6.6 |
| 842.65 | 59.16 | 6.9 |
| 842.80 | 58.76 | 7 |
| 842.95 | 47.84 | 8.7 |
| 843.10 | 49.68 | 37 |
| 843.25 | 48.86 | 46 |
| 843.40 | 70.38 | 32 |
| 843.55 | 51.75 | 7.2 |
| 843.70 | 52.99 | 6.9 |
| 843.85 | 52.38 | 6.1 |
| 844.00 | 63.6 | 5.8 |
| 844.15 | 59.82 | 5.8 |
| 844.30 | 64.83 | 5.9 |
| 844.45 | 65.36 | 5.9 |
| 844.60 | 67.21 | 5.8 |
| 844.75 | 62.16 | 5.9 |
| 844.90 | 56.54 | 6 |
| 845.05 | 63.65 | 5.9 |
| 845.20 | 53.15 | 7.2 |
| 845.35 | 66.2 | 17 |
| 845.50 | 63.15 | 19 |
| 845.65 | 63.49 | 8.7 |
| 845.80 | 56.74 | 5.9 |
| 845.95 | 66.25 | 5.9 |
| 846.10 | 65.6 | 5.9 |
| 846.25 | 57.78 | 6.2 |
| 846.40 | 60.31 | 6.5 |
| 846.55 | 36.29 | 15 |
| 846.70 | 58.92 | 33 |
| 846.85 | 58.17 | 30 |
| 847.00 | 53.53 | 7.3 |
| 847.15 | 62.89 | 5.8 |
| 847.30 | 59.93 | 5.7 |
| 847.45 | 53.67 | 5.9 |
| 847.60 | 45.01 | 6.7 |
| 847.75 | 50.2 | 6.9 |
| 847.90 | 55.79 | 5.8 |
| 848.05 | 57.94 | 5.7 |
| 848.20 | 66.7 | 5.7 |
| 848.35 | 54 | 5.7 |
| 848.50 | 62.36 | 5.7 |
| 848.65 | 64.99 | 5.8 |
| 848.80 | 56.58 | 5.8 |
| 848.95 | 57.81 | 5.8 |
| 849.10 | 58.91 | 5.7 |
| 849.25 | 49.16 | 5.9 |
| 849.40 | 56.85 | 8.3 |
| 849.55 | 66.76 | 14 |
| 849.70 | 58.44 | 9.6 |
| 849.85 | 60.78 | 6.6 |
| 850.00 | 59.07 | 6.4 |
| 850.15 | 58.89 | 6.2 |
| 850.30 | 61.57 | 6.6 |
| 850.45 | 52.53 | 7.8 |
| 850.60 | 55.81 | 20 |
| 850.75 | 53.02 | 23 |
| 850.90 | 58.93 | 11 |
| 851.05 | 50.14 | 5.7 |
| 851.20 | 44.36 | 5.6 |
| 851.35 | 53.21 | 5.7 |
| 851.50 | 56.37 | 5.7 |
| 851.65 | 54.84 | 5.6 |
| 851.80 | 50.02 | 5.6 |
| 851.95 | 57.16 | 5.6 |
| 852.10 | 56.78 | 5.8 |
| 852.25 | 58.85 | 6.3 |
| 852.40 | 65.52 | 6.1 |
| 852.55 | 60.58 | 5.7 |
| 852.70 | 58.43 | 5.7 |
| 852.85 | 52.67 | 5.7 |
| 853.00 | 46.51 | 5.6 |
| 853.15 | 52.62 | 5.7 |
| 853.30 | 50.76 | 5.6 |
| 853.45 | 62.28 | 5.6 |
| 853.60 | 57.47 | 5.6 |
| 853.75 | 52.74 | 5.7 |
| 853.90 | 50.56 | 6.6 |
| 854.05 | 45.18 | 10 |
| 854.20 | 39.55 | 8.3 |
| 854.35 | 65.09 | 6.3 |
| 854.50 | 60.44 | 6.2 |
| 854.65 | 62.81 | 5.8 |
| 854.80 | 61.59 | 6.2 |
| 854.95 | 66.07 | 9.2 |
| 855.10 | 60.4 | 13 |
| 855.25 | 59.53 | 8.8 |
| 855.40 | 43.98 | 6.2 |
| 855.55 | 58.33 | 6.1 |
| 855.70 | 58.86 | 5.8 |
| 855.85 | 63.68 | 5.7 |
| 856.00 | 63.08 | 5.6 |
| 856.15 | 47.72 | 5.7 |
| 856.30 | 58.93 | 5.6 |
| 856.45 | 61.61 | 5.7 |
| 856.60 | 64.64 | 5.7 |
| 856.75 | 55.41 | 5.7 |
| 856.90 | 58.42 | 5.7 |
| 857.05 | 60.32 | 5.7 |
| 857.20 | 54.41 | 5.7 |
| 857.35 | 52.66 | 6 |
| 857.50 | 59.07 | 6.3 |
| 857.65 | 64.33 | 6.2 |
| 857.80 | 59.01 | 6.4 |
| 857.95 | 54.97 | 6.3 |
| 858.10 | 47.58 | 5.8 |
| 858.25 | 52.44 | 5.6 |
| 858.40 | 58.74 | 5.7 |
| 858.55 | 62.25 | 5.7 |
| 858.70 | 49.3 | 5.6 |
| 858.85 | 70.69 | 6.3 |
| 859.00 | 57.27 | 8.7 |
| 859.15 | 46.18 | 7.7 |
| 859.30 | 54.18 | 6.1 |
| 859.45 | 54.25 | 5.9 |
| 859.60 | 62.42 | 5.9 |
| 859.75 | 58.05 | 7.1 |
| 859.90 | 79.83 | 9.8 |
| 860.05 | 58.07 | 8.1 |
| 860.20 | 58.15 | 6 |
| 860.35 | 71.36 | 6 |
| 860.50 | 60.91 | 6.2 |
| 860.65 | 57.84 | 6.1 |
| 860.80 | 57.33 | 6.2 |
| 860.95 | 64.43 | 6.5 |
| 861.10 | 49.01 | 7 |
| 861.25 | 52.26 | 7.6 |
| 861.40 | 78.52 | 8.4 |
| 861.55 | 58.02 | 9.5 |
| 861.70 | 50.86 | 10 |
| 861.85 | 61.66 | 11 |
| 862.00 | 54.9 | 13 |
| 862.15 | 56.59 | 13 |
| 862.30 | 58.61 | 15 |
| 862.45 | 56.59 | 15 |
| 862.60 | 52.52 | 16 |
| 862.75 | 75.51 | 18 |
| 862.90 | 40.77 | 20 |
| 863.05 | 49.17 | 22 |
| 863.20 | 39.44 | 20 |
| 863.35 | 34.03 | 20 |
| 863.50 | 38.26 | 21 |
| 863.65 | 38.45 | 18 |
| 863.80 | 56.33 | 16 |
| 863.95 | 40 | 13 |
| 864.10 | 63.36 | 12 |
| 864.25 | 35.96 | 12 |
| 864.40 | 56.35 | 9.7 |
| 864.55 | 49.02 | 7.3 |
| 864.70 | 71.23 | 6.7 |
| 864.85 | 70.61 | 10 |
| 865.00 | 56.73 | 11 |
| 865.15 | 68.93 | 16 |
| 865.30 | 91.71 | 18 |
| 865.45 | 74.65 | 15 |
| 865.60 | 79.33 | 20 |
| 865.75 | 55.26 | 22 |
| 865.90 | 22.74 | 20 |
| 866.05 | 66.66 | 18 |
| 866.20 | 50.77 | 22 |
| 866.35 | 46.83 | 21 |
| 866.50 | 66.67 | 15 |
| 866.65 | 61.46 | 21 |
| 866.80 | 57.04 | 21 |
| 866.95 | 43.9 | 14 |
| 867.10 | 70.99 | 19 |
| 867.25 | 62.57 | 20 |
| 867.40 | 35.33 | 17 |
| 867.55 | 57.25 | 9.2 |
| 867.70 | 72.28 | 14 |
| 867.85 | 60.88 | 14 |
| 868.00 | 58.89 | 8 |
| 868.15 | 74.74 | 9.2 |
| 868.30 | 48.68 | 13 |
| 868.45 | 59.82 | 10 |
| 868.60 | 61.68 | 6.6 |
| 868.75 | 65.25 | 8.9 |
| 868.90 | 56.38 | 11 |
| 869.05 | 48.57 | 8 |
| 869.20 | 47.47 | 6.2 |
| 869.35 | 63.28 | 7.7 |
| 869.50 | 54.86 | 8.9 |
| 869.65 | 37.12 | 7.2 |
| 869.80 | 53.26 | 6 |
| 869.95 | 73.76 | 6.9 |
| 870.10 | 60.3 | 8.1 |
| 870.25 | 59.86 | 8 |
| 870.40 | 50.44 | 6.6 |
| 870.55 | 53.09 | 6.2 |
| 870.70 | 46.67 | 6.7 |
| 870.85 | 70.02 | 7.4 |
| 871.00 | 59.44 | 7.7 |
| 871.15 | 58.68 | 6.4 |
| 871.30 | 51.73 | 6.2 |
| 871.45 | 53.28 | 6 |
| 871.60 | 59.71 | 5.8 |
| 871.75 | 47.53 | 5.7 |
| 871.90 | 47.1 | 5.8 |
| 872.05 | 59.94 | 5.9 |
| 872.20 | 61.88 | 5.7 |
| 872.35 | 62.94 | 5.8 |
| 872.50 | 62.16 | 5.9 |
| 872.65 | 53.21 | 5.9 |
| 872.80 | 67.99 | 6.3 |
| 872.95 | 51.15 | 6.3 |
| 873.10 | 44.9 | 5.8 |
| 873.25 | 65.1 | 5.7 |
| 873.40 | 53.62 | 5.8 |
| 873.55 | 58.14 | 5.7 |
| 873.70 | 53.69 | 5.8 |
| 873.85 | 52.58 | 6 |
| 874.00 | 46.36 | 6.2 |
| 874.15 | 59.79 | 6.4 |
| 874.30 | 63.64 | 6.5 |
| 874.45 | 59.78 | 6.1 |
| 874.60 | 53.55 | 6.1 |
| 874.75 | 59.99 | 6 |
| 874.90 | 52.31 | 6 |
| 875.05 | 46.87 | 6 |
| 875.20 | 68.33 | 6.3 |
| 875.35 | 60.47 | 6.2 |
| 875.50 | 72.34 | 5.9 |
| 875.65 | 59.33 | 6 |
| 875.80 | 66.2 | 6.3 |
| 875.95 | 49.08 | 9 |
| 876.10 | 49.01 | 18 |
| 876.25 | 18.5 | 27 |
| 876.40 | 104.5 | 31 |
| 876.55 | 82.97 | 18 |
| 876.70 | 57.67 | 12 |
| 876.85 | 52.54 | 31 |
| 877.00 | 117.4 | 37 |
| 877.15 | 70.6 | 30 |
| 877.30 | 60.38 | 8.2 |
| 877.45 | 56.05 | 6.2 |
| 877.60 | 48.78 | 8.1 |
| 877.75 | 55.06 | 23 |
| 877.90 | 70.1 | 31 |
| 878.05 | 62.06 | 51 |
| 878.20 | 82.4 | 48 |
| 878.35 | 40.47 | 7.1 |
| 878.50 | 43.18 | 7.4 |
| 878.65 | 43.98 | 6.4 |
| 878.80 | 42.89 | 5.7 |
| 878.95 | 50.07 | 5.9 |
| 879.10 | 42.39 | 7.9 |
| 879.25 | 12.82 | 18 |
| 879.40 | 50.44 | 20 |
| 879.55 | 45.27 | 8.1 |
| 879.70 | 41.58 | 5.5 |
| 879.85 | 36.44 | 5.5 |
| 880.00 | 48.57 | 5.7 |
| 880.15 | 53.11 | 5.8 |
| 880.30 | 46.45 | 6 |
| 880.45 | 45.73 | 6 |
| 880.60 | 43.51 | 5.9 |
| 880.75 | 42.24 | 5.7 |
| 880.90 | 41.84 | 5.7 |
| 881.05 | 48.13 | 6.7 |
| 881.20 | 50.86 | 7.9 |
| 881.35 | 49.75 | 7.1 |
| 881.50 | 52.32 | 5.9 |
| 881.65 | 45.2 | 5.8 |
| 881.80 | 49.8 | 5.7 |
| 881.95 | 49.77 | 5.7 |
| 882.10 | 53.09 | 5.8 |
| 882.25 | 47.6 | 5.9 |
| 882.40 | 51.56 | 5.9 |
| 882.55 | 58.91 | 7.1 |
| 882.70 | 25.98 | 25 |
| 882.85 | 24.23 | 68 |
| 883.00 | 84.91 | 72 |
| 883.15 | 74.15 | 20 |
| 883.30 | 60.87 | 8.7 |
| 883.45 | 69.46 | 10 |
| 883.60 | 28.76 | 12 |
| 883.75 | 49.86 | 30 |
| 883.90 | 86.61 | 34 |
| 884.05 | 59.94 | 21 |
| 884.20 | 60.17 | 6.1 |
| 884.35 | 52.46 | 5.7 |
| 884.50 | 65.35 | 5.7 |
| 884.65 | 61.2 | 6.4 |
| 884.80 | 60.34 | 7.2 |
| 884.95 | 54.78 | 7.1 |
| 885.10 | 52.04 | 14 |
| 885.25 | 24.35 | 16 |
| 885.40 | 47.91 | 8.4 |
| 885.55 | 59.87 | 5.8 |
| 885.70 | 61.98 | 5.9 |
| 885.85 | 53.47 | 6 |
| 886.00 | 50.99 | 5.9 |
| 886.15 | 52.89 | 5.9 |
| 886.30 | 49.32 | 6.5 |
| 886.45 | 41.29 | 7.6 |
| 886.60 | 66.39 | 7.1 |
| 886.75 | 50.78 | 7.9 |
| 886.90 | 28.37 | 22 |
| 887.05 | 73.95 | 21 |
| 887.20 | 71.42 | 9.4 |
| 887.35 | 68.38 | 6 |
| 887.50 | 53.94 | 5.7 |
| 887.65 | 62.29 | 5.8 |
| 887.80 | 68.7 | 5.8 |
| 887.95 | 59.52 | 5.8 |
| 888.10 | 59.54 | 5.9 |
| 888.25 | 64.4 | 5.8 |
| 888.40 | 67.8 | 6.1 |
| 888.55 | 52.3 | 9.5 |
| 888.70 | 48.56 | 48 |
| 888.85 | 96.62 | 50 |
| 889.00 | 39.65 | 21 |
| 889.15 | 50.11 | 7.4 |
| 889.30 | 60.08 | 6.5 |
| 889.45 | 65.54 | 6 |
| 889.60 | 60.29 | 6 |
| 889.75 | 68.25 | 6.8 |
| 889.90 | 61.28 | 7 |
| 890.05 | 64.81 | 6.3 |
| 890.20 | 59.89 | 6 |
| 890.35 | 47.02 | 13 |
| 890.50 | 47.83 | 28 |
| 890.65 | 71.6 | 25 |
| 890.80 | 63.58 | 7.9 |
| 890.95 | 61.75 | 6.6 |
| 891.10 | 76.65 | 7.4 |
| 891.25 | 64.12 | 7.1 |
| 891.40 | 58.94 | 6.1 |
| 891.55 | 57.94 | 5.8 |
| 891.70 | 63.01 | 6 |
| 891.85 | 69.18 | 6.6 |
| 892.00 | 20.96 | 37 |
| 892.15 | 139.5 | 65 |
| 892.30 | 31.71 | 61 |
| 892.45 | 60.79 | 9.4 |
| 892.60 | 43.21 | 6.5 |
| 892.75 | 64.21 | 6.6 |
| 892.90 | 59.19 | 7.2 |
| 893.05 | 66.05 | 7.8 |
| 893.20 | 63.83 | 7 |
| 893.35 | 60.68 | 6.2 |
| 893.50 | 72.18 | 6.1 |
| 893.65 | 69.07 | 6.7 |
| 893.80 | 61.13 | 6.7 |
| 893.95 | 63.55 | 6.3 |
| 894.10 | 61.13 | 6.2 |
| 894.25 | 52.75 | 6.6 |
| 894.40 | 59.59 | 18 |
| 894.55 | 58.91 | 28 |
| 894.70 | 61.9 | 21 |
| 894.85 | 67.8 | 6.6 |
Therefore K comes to 0.28 mag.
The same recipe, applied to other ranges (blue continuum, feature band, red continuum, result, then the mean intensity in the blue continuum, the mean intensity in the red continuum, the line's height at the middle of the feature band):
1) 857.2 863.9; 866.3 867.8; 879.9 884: -0.06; 56.1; 51.2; 54.6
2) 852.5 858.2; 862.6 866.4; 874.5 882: 0.01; 56.6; 53.9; 55.5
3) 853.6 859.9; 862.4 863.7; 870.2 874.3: 0.20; 57.3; 56.1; 56.8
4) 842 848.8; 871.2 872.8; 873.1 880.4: -0.01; 58.4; 55.8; 56.2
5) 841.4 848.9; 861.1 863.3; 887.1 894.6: 0.08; 58.6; 61.9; 59.8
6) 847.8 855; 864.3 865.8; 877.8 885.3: -0.24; 56.6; 50.9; 54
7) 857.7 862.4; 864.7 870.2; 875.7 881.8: -0.06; 58.6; 53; 56.4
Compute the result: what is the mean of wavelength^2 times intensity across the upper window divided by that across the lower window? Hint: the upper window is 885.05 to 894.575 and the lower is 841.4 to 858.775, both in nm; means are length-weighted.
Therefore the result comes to 1.1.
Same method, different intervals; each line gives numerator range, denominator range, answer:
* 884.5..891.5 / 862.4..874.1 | 1.09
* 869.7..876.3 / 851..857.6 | 1.05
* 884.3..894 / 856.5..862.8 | 1.08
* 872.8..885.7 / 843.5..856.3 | 1.02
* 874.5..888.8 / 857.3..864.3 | 1.04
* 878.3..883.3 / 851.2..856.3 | 0.89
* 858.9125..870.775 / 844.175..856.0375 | 1.03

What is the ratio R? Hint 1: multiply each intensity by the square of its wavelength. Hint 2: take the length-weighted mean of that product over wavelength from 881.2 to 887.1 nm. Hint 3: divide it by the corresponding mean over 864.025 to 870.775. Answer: 1.0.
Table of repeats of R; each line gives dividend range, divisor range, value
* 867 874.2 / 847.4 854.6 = 1.07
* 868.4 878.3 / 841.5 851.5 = 1.08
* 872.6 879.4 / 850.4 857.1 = 1.07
